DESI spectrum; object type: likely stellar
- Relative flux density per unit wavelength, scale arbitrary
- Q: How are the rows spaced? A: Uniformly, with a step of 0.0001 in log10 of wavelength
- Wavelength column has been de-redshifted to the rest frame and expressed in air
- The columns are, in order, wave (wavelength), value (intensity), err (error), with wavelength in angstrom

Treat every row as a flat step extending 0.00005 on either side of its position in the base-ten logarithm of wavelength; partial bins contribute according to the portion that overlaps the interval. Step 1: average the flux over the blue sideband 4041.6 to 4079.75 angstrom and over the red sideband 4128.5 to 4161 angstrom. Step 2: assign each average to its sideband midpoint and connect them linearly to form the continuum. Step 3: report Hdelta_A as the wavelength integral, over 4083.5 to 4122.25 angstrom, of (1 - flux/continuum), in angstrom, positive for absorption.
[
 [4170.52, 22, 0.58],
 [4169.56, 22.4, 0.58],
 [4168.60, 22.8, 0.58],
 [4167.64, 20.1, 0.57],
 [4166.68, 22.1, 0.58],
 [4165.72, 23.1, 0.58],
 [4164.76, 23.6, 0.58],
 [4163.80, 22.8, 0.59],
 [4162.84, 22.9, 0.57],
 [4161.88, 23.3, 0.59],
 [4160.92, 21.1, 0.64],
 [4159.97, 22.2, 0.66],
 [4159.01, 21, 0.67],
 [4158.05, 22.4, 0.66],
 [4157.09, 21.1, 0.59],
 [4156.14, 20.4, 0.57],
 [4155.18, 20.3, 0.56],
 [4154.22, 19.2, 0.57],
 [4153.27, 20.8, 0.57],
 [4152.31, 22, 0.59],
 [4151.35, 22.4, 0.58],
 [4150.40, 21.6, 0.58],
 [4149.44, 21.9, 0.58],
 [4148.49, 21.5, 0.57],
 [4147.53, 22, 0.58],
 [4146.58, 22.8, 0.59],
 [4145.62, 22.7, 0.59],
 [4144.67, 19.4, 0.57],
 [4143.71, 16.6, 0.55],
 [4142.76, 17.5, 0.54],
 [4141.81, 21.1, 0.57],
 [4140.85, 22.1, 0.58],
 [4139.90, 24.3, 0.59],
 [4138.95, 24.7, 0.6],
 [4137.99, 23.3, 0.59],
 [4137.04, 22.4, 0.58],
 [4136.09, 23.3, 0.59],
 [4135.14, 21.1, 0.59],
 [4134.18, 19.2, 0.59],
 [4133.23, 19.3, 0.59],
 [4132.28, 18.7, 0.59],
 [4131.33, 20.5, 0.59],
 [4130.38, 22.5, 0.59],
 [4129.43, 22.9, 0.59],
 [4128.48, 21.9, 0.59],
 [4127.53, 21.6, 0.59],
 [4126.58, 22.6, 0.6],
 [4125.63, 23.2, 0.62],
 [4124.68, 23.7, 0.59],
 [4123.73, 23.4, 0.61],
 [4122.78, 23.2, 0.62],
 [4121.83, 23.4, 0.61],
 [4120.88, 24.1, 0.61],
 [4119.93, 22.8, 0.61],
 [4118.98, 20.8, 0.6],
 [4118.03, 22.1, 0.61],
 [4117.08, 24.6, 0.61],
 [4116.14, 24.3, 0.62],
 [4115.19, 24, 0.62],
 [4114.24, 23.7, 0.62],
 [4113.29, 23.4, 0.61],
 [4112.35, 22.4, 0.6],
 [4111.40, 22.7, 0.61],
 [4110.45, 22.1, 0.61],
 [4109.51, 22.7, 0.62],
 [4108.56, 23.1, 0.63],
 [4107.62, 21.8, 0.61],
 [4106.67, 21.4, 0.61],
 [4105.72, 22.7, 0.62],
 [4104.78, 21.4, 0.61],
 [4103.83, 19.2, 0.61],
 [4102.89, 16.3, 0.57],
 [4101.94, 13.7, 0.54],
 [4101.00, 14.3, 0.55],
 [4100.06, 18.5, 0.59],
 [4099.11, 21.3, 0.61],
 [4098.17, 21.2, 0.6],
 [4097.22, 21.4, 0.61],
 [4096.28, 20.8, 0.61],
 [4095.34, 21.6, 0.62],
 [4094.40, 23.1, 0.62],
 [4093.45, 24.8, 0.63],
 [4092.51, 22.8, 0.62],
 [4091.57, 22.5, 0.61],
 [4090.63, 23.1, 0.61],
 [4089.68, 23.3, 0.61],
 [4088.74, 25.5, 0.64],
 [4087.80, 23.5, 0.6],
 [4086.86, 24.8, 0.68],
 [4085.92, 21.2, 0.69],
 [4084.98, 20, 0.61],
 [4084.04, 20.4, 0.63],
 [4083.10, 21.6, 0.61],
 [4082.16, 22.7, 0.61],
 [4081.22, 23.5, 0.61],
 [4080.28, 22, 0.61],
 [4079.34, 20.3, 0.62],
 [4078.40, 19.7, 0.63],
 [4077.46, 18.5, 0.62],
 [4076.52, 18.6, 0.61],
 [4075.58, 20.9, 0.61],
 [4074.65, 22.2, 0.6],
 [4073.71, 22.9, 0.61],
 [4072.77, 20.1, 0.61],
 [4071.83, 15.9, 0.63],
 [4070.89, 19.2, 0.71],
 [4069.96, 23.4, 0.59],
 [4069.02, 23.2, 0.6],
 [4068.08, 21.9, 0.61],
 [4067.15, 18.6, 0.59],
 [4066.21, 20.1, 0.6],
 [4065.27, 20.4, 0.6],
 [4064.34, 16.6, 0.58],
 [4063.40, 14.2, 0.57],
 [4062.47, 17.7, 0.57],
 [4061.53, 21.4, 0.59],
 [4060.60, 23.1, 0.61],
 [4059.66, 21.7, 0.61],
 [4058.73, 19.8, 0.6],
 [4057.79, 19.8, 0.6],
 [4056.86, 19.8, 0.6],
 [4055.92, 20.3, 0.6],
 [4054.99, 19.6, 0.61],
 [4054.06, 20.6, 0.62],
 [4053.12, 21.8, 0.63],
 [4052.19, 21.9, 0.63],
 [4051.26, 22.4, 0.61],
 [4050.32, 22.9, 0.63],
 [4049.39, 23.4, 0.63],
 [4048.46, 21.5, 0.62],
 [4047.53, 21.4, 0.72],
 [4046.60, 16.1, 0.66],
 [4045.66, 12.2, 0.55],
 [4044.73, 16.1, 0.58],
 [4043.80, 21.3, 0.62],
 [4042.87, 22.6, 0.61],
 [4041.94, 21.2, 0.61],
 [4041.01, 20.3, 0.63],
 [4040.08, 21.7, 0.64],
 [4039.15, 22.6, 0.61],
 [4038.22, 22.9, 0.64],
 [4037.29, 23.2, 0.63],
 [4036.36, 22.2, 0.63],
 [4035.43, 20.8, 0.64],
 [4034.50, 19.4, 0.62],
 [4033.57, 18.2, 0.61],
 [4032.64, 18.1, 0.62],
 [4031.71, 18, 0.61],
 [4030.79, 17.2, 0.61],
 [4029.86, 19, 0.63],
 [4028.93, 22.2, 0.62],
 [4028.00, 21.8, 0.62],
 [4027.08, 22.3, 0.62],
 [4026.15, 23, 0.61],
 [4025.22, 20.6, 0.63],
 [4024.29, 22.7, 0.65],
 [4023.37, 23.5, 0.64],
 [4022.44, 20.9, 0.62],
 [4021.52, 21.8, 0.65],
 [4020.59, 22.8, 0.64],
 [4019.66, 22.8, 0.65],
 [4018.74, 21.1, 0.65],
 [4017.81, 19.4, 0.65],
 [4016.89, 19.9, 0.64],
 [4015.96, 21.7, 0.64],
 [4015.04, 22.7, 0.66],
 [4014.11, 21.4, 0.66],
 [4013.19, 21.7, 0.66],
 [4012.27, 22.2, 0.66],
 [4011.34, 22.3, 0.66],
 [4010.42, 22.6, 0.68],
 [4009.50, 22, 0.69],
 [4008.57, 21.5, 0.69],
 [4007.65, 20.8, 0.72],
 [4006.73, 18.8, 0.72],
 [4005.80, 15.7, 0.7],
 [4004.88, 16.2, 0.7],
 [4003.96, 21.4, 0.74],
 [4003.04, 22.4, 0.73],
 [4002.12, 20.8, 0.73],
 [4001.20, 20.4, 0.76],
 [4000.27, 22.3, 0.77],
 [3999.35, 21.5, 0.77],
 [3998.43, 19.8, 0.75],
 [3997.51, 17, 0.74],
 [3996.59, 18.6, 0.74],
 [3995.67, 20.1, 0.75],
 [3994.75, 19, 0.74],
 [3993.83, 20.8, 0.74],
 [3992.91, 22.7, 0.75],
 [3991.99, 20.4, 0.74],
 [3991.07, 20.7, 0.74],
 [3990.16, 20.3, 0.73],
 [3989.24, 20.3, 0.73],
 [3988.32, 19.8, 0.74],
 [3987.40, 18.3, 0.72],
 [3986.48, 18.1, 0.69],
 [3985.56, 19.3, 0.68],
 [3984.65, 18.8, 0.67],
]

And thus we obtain -2.1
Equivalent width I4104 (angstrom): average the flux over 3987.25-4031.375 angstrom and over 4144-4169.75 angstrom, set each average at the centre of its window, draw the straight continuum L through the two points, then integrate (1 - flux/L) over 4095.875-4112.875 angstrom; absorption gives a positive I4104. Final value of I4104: 0.79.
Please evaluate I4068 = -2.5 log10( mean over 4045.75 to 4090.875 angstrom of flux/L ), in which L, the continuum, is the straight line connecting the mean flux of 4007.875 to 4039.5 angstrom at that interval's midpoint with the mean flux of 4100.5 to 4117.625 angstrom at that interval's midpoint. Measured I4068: 0.03 mag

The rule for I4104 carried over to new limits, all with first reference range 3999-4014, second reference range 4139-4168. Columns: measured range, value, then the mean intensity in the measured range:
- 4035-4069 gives 1.0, 20.4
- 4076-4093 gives -0.6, 21.9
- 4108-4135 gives -1.4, 22.4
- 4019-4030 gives -0.6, 22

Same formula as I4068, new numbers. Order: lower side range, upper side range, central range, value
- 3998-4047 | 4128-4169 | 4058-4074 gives 0.054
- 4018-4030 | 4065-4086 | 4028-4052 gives 0.063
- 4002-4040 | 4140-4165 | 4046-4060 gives 0.016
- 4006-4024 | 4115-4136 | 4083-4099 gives -0.021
